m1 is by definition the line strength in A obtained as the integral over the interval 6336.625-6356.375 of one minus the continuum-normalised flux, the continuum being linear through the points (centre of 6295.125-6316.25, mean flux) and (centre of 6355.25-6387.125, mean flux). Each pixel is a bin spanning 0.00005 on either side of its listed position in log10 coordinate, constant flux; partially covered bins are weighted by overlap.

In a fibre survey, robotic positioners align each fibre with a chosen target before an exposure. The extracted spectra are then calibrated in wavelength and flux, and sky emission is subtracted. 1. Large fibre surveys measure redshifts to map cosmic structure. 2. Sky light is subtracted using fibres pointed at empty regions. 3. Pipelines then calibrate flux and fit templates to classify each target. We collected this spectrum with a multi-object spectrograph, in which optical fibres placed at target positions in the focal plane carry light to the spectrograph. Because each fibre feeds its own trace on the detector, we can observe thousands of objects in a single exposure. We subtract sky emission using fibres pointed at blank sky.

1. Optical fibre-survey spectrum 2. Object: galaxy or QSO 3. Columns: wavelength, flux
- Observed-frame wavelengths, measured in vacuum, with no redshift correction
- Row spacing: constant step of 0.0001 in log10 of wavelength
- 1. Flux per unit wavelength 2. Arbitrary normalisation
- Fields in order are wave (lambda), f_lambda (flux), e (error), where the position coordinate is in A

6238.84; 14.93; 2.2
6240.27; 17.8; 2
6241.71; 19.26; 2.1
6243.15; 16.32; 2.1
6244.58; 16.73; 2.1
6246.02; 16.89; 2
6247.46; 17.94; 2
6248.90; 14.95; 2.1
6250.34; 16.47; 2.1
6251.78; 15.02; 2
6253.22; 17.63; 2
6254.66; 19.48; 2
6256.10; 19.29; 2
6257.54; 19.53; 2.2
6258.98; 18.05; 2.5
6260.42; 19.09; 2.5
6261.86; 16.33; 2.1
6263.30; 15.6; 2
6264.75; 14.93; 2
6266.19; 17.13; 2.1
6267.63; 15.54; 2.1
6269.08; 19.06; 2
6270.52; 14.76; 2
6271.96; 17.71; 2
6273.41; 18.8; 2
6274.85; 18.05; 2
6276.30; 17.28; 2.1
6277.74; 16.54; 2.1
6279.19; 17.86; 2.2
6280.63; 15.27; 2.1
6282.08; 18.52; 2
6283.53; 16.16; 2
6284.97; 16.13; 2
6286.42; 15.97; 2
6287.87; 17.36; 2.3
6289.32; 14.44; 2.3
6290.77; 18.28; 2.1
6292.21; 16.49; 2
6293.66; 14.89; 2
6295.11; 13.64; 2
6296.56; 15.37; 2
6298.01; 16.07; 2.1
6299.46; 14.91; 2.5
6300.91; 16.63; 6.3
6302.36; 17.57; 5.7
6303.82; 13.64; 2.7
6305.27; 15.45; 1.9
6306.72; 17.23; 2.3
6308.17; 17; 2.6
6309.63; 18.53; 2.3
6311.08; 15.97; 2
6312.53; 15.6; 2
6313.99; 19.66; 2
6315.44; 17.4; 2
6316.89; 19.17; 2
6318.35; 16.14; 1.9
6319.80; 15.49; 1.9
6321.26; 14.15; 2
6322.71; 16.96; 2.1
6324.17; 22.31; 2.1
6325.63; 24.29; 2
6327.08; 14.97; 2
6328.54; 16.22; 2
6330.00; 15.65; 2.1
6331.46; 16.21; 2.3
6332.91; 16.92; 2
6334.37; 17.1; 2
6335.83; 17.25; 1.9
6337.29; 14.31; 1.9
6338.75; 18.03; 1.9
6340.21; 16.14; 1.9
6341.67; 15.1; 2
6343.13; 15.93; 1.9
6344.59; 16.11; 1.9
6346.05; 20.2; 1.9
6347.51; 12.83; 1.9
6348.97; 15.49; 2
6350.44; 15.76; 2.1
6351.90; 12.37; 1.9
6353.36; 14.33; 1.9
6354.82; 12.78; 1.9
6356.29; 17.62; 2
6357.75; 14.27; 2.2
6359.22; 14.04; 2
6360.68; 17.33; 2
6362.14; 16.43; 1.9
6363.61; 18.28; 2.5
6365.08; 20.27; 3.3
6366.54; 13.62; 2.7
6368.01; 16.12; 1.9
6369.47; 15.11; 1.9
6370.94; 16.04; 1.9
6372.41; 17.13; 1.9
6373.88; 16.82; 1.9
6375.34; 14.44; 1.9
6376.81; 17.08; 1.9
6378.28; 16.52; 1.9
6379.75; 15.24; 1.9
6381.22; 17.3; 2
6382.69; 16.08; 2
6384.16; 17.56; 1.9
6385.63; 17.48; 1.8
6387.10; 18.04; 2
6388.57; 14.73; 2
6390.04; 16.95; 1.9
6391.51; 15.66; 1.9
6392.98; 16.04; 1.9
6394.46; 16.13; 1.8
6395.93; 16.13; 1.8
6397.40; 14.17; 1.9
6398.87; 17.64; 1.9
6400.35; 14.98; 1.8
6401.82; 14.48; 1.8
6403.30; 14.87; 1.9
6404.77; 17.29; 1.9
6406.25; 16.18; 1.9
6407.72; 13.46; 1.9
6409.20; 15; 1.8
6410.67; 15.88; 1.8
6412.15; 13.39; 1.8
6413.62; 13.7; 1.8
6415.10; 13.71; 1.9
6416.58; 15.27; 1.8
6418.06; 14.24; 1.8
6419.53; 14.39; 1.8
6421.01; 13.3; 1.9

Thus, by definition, 1.2 A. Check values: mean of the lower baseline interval 16.4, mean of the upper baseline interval 16.4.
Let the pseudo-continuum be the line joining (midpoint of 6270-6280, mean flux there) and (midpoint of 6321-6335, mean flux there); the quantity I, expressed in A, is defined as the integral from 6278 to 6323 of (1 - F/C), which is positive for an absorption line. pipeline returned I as 2.8 A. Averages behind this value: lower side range 17.3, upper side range 17.6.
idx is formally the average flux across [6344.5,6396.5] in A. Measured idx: 16.1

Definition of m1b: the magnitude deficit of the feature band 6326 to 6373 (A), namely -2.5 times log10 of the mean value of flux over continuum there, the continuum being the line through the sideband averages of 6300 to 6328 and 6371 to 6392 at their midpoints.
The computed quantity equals 0.06 mag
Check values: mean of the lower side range 17.2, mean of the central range 16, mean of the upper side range 16.5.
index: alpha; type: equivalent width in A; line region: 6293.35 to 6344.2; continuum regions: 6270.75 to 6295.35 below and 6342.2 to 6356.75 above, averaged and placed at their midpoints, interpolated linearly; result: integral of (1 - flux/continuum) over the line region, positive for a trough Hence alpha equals -2.3 A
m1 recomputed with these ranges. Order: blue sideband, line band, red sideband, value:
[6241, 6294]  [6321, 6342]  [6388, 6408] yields -1.0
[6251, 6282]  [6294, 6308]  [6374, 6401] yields 1.1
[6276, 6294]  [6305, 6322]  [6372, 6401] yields -0.4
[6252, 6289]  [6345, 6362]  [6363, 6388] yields 1.5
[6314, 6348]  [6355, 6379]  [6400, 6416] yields -0.4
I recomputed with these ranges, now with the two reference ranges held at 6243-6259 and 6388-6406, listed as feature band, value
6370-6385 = -0.40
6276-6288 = 0.20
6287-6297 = 0.67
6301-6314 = 0.14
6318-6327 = -0.81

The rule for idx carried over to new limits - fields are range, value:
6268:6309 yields 16.5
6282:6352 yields 16.5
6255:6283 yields 17.4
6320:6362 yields 16.2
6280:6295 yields 16.2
